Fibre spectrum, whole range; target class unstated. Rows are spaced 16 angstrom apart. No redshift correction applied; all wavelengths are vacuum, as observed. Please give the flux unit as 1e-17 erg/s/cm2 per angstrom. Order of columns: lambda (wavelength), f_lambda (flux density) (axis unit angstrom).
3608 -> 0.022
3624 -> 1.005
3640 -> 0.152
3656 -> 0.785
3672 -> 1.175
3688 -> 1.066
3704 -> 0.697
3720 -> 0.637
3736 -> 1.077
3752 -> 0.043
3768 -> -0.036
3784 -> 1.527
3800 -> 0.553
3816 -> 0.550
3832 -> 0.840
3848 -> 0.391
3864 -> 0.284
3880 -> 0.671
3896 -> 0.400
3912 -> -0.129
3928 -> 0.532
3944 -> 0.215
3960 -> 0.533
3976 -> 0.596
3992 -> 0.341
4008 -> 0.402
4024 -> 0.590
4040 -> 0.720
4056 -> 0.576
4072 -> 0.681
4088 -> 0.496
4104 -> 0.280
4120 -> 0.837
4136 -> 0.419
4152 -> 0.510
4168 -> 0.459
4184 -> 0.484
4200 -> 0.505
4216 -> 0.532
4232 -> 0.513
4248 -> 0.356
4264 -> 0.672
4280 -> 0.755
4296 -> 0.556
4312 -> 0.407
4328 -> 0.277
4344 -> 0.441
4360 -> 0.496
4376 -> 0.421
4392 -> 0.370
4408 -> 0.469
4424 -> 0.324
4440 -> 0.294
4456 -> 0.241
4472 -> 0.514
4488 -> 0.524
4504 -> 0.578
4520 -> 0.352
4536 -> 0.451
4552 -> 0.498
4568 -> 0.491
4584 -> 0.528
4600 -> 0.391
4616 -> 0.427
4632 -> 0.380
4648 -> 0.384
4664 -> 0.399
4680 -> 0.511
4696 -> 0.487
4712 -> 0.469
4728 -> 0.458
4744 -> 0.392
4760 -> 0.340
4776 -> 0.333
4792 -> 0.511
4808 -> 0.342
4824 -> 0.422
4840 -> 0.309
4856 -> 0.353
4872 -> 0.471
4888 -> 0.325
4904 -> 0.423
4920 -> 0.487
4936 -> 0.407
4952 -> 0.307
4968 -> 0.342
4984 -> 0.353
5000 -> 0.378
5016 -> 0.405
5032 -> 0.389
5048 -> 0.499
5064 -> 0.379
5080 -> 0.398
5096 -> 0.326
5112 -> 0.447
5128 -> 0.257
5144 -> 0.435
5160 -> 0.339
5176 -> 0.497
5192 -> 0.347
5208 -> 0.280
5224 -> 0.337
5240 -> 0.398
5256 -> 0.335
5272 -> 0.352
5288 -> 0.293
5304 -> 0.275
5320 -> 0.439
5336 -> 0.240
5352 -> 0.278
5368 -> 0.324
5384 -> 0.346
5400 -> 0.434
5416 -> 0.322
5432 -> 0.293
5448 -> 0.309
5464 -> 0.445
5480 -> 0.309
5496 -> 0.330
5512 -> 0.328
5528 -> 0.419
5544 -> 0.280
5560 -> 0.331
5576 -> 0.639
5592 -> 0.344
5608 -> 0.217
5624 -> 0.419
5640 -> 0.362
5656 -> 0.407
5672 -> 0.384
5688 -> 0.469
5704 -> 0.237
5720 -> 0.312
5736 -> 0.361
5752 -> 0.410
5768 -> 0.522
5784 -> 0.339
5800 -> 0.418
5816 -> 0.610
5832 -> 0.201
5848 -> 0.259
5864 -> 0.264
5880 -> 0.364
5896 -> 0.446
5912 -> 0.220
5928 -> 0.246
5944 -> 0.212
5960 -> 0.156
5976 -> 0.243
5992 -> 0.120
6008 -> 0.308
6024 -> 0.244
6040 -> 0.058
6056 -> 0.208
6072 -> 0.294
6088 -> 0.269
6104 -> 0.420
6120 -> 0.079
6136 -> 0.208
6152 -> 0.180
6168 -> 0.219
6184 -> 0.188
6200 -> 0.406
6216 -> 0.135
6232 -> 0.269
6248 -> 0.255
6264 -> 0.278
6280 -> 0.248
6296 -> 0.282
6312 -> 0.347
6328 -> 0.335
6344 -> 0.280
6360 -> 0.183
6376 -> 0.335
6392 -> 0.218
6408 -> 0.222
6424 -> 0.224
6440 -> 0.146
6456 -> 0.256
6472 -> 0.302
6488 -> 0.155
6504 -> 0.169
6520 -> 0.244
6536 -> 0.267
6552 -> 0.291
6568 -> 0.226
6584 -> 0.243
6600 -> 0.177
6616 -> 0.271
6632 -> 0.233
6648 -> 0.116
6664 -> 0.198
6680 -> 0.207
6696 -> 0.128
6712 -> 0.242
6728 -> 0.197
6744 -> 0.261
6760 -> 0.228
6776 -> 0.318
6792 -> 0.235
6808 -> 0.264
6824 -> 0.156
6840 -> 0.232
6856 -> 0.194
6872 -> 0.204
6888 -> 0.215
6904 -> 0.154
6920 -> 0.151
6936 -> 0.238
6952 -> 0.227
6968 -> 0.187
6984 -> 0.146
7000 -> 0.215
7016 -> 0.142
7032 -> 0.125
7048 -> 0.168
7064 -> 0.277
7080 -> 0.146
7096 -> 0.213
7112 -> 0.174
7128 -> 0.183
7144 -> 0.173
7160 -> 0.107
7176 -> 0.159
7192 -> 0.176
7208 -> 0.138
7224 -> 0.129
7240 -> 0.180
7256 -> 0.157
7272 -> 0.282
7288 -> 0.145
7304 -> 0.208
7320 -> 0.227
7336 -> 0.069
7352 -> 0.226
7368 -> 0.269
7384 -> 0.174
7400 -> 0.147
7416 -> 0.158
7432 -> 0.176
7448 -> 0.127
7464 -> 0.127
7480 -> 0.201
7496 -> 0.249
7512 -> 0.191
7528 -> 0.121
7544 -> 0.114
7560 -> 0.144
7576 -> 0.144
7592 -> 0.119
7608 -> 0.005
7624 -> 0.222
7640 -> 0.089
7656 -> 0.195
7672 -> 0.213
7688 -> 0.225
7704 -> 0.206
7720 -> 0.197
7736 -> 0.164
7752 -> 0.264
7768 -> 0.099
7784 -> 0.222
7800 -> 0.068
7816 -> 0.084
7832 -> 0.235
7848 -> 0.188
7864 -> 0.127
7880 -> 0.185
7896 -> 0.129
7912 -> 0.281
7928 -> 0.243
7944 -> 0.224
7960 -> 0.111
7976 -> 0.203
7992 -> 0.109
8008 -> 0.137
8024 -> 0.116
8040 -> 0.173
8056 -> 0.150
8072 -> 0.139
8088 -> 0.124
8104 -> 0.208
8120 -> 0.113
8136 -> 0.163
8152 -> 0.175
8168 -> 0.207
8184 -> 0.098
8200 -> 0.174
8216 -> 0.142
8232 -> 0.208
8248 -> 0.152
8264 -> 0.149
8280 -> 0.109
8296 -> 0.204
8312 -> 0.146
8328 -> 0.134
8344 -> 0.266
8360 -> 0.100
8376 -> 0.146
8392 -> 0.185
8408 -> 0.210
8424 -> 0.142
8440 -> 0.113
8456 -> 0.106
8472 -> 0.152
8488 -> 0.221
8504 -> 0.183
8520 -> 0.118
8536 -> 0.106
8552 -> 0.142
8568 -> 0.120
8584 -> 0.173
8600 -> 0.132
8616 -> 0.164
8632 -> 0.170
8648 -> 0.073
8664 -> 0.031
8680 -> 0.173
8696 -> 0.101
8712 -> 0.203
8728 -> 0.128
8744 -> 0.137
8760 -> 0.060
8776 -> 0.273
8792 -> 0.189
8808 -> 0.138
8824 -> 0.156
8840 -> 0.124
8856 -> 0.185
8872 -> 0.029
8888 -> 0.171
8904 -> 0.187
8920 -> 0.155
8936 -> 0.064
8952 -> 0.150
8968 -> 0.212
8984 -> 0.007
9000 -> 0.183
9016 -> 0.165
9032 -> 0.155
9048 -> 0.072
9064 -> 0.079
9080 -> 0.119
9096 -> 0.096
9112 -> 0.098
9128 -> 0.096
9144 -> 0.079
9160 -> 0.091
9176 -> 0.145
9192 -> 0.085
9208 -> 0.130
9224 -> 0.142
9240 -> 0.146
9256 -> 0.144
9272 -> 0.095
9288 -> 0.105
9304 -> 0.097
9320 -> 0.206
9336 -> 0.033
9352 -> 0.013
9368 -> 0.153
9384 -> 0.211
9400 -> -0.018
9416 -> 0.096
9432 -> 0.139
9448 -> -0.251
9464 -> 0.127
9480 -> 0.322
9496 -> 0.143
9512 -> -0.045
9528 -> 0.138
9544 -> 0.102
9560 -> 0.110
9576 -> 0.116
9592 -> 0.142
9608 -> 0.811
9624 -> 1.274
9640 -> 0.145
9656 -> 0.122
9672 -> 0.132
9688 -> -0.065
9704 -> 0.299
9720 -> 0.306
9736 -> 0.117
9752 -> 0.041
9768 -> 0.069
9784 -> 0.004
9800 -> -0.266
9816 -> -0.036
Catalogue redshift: 1.58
